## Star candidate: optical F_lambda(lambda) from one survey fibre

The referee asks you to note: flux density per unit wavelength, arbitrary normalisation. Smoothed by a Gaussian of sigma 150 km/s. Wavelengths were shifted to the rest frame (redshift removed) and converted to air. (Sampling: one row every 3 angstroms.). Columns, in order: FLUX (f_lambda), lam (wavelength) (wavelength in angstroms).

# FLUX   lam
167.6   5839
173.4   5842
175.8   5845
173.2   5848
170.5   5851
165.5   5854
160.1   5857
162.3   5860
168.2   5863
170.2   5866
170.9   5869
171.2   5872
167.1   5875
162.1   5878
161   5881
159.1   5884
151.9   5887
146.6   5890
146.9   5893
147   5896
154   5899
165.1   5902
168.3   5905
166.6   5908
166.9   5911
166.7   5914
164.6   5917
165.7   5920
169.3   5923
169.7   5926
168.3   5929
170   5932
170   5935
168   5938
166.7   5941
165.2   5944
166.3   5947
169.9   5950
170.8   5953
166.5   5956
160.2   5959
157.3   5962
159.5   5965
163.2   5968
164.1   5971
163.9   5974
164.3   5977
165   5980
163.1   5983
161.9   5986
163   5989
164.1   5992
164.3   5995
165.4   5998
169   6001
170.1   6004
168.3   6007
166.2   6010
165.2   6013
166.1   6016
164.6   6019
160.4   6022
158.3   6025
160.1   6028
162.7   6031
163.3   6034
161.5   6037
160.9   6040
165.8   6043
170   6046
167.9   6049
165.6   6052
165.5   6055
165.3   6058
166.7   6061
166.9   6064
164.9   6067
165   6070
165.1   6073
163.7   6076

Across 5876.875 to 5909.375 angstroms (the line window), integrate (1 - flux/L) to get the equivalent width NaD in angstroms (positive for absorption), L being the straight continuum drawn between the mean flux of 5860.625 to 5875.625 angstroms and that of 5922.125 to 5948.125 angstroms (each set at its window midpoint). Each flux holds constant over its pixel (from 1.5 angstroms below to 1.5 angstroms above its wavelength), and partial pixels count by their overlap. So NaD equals 2.3 angstroms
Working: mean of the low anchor 169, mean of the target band 157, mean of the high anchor 168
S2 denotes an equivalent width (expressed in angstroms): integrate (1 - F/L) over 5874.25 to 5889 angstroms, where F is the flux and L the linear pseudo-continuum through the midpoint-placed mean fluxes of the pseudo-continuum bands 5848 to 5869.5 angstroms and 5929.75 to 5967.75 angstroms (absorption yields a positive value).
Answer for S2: 0.6 angstroms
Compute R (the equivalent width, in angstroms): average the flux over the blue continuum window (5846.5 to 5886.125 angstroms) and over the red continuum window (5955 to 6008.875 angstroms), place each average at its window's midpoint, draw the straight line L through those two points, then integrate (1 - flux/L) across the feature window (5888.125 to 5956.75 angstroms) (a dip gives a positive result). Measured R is 0.4 angstroms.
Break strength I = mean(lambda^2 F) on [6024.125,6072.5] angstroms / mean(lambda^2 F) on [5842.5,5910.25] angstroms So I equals 1.07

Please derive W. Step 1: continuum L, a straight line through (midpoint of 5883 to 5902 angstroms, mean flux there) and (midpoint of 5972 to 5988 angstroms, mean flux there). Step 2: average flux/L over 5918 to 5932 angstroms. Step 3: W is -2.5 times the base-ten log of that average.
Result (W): -0.081 mag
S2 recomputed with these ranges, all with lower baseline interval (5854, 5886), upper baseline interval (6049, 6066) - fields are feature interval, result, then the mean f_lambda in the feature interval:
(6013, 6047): 0.6 angstroms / 163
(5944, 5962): 0.0 angstroms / 166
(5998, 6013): -0.2 angstroms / 168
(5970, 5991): 0.3 angstroms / 164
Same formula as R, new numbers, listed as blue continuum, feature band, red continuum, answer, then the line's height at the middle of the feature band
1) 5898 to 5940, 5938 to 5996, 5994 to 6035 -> 0.50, 166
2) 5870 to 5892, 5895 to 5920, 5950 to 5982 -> -0.29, 161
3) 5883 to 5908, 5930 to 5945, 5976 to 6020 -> -0.80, 160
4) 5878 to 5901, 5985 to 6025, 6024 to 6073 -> -0.90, 161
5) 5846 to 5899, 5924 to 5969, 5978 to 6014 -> -0.59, 164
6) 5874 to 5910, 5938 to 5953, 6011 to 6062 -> -0.68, 160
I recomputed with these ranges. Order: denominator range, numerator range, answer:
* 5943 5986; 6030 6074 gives 1.04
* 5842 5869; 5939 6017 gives 1.02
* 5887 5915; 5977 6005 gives 1.07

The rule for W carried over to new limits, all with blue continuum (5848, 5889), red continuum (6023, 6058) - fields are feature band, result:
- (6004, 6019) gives -0.02 mag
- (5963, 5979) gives 0.01 mag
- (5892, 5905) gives 0.06 mag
